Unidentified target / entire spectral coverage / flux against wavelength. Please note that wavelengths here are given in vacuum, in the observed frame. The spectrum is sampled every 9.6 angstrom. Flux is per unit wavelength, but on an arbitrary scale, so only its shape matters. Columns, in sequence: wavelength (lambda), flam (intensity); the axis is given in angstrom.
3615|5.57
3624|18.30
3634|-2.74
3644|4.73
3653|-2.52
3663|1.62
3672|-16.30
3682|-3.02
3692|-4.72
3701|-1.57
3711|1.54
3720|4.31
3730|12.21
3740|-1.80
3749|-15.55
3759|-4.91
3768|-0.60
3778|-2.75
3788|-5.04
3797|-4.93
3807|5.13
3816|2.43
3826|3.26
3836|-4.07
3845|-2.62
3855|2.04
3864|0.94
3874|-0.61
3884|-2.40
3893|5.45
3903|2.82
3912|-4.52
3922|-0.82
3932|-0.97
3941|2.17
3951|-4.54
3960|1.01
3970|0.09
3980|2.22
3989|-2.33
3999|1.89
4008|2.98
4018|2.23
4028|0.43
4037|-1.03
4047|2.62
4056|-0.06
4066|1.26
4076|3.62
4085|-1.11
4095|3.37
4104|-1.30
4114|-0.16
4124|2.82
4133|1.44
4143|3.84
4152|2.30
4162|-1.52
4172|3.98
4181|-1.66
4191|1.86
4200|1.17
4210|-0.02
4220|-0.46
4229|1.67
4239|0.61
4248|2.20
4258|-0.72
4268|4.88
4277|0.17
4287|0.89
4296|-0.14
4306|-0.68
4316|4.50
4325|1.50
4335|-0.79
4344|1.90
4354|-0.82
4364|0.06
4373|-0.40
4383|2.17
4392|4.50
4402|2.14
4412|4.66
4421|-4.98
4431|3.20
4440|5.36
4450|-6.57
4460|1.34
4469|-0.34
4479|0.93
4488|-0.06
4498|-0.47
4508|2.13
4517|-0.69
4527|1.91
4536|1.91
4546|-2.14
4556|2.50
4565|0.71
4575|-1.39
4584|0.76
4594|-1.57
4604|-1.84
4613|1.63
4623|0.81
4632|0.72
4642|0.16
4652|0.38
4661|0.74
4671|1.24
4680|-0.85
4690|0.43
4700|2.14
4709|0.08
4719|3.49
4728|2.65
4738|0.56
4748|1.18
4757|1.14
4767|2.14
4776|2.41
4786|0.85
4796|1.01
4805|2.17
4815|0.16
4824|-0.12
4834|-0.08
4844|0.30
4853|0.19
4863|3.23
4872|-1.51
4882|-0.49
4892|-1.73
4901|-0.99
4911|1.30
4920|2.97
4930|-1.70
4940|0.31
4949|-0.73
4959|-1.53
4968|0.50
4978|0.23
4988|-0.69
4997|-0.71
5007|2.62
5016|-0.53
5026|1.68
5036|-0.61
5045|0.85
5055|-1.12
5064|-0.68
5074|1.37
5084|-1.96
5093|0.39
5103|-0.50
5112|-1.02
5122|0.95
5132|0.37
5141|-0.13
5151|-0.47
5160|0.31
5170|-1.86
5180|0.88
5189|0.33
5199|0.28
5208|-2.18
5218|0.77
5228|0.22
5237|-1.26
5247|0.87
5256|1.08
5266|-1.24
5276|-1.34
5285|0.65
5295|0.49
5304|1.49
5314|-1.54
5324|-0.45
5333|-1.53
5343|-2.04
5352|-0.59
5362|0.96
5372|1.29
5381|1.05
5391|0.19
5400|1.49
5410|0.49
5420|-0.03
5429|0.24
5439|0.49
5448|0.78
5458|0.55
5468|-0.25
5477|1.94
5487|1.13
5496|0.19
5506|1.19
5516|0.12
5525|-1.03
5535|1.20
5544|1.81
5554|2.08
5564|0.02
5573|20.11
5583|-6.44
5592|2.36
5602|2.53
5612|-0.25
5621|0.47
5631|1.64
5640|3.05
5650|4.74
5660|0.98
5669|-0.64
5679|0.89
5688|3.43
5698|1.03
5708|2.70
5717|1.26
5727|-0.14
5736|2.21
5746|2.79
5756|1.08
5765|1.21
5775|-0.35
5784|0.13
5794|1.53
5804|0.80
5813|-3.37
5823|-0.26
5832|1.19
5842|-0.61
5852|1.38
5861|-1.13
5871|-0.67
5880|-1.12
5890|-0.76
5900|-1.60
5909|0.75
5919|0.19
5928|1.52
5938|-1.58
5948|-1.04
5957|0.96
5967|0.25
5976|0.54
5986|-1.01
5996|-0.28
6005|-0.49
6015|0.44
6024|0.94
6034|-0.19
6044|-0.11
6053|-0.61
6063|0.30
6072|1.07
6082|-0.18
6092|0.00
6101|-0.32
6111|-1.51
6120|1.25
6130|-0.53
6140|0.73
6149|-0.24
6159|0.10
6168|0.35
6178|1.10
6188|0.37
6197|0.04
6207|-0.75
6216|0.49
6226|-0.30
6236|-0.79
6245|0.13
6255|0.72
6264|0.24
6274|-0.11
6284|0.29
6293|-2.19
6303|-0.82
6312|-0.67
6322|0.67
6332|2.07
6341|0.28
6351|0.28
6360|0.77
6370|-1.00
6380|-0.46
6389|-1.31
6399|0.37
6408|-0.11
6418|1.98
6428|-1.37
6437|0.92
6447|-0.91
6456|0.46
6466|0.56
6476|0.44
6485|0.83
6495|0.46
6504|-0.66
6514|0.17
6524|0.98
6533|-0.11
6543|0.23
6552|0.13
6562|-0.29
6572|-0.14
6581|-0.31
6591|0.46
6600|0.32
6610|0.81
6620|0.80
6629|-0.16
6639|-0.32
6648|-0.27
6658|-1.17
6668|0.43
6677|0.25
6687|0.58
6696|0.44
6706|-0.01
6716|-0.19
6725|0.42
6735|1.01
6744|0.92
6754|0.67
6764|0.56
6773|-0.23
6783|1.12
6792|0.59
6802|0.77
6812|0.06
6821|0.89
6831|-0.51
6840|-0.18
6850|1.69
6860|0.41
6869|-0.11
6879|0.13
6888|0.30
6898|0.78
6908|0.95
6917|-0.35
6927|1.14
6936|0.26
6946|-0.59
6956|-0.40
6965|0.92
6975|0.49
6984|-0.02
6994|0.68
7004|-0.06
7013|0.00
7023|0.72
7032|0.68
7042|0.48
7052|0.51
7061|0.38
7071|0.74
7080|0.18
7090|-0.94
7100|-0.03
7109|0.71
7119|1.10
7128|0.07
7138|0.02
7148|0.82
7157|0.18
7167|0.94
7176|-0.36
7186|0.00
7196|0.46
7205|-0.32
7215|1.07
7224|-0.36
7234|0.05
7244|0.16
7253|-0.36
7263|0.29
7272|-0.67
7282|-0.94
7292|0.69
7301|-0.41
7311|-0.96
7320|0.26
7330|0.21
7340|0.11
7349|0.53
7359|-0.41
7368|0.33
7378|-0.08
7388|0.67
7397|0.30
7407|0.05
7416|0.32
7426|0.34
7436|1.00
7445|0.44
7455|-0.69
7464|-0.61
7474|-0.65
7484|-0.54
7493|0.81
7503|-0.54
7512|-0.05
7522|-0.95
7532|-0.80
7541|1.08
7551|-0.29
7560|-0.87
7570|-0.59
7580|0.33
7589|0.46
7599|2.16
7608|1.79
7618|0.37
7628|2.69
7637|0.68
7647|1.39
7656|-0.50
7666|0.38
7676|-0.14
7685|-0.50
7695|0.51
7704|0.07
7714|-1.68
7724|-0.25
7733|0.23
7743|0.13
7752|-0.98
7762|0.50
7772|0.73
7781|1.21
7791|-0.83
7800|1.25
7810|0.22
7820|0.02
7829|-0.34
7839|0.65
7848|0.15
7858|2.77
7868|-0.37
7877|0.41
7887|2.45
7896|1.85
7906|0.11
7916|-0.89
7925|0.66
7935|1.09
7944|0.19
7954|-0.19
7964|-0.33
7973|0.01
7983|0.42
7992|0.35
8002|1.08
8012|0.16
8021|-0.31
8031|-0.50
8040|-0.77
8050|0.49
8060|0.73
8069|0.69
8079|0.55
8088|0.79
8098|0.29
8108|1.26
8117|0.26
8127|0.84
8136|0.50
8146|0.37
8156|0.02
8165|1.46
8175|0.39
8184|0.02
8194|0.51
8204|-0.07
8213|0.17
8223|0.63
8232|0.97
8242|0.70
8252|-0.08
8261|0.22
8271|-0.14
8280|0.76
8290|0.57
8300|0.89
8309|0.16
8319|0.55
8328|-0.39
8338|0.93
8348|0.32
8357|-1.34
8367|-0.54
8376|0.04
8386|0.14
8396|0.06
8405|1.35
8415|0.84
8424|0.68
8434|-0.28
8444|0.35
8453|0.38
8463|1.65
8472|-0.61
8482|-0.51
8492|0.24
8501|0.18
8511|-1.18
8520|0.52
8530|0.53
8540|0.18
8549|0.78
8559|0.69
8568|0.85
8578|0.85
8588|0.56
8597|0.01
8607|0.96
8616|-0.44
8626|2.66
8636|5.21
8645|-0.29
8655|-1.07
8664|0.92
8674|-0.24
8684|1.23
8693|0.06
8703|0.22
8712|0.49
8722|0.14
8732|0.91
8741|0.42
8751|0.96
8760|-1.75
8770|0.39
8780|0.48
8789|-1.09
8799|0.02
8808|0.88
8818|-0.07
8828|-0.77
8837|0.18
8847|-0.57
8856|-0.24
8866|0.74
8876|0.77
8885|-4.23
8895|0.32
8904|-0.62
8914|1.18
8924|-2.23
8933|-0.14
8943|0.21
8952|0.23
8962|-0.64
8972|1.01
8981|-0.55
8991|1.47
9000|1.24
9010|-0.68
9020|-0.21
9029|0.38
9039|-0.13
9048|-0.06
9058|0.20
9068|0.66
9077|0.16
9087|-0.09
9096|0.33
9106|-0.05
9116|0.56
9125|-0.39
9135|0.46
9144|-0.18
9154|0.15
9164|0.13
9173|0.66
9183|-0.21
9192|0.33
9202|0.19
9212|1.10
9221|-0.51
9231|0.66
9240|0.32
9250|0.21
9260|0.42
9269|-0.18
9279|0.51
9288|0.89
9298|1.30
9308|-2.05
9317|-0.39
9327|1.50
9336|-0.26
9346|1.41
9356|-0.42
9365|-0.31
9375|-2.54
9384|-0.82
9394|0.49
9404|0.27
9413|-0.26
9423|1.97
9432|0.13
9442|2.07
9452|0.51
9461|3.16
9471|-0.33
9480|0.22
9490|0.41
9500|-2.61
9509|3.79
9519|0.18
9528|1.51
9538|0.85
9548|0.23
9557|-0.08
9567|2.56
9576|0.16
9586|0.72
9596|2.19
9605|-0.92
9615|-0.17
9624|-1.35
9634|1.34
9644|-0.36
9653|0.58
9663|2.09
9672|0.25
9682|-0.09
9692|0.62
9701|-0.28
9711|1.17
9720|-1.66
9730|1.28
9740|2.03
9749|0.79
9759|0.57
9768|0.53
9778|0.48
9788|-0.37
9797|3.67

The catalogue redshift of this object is 0.72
